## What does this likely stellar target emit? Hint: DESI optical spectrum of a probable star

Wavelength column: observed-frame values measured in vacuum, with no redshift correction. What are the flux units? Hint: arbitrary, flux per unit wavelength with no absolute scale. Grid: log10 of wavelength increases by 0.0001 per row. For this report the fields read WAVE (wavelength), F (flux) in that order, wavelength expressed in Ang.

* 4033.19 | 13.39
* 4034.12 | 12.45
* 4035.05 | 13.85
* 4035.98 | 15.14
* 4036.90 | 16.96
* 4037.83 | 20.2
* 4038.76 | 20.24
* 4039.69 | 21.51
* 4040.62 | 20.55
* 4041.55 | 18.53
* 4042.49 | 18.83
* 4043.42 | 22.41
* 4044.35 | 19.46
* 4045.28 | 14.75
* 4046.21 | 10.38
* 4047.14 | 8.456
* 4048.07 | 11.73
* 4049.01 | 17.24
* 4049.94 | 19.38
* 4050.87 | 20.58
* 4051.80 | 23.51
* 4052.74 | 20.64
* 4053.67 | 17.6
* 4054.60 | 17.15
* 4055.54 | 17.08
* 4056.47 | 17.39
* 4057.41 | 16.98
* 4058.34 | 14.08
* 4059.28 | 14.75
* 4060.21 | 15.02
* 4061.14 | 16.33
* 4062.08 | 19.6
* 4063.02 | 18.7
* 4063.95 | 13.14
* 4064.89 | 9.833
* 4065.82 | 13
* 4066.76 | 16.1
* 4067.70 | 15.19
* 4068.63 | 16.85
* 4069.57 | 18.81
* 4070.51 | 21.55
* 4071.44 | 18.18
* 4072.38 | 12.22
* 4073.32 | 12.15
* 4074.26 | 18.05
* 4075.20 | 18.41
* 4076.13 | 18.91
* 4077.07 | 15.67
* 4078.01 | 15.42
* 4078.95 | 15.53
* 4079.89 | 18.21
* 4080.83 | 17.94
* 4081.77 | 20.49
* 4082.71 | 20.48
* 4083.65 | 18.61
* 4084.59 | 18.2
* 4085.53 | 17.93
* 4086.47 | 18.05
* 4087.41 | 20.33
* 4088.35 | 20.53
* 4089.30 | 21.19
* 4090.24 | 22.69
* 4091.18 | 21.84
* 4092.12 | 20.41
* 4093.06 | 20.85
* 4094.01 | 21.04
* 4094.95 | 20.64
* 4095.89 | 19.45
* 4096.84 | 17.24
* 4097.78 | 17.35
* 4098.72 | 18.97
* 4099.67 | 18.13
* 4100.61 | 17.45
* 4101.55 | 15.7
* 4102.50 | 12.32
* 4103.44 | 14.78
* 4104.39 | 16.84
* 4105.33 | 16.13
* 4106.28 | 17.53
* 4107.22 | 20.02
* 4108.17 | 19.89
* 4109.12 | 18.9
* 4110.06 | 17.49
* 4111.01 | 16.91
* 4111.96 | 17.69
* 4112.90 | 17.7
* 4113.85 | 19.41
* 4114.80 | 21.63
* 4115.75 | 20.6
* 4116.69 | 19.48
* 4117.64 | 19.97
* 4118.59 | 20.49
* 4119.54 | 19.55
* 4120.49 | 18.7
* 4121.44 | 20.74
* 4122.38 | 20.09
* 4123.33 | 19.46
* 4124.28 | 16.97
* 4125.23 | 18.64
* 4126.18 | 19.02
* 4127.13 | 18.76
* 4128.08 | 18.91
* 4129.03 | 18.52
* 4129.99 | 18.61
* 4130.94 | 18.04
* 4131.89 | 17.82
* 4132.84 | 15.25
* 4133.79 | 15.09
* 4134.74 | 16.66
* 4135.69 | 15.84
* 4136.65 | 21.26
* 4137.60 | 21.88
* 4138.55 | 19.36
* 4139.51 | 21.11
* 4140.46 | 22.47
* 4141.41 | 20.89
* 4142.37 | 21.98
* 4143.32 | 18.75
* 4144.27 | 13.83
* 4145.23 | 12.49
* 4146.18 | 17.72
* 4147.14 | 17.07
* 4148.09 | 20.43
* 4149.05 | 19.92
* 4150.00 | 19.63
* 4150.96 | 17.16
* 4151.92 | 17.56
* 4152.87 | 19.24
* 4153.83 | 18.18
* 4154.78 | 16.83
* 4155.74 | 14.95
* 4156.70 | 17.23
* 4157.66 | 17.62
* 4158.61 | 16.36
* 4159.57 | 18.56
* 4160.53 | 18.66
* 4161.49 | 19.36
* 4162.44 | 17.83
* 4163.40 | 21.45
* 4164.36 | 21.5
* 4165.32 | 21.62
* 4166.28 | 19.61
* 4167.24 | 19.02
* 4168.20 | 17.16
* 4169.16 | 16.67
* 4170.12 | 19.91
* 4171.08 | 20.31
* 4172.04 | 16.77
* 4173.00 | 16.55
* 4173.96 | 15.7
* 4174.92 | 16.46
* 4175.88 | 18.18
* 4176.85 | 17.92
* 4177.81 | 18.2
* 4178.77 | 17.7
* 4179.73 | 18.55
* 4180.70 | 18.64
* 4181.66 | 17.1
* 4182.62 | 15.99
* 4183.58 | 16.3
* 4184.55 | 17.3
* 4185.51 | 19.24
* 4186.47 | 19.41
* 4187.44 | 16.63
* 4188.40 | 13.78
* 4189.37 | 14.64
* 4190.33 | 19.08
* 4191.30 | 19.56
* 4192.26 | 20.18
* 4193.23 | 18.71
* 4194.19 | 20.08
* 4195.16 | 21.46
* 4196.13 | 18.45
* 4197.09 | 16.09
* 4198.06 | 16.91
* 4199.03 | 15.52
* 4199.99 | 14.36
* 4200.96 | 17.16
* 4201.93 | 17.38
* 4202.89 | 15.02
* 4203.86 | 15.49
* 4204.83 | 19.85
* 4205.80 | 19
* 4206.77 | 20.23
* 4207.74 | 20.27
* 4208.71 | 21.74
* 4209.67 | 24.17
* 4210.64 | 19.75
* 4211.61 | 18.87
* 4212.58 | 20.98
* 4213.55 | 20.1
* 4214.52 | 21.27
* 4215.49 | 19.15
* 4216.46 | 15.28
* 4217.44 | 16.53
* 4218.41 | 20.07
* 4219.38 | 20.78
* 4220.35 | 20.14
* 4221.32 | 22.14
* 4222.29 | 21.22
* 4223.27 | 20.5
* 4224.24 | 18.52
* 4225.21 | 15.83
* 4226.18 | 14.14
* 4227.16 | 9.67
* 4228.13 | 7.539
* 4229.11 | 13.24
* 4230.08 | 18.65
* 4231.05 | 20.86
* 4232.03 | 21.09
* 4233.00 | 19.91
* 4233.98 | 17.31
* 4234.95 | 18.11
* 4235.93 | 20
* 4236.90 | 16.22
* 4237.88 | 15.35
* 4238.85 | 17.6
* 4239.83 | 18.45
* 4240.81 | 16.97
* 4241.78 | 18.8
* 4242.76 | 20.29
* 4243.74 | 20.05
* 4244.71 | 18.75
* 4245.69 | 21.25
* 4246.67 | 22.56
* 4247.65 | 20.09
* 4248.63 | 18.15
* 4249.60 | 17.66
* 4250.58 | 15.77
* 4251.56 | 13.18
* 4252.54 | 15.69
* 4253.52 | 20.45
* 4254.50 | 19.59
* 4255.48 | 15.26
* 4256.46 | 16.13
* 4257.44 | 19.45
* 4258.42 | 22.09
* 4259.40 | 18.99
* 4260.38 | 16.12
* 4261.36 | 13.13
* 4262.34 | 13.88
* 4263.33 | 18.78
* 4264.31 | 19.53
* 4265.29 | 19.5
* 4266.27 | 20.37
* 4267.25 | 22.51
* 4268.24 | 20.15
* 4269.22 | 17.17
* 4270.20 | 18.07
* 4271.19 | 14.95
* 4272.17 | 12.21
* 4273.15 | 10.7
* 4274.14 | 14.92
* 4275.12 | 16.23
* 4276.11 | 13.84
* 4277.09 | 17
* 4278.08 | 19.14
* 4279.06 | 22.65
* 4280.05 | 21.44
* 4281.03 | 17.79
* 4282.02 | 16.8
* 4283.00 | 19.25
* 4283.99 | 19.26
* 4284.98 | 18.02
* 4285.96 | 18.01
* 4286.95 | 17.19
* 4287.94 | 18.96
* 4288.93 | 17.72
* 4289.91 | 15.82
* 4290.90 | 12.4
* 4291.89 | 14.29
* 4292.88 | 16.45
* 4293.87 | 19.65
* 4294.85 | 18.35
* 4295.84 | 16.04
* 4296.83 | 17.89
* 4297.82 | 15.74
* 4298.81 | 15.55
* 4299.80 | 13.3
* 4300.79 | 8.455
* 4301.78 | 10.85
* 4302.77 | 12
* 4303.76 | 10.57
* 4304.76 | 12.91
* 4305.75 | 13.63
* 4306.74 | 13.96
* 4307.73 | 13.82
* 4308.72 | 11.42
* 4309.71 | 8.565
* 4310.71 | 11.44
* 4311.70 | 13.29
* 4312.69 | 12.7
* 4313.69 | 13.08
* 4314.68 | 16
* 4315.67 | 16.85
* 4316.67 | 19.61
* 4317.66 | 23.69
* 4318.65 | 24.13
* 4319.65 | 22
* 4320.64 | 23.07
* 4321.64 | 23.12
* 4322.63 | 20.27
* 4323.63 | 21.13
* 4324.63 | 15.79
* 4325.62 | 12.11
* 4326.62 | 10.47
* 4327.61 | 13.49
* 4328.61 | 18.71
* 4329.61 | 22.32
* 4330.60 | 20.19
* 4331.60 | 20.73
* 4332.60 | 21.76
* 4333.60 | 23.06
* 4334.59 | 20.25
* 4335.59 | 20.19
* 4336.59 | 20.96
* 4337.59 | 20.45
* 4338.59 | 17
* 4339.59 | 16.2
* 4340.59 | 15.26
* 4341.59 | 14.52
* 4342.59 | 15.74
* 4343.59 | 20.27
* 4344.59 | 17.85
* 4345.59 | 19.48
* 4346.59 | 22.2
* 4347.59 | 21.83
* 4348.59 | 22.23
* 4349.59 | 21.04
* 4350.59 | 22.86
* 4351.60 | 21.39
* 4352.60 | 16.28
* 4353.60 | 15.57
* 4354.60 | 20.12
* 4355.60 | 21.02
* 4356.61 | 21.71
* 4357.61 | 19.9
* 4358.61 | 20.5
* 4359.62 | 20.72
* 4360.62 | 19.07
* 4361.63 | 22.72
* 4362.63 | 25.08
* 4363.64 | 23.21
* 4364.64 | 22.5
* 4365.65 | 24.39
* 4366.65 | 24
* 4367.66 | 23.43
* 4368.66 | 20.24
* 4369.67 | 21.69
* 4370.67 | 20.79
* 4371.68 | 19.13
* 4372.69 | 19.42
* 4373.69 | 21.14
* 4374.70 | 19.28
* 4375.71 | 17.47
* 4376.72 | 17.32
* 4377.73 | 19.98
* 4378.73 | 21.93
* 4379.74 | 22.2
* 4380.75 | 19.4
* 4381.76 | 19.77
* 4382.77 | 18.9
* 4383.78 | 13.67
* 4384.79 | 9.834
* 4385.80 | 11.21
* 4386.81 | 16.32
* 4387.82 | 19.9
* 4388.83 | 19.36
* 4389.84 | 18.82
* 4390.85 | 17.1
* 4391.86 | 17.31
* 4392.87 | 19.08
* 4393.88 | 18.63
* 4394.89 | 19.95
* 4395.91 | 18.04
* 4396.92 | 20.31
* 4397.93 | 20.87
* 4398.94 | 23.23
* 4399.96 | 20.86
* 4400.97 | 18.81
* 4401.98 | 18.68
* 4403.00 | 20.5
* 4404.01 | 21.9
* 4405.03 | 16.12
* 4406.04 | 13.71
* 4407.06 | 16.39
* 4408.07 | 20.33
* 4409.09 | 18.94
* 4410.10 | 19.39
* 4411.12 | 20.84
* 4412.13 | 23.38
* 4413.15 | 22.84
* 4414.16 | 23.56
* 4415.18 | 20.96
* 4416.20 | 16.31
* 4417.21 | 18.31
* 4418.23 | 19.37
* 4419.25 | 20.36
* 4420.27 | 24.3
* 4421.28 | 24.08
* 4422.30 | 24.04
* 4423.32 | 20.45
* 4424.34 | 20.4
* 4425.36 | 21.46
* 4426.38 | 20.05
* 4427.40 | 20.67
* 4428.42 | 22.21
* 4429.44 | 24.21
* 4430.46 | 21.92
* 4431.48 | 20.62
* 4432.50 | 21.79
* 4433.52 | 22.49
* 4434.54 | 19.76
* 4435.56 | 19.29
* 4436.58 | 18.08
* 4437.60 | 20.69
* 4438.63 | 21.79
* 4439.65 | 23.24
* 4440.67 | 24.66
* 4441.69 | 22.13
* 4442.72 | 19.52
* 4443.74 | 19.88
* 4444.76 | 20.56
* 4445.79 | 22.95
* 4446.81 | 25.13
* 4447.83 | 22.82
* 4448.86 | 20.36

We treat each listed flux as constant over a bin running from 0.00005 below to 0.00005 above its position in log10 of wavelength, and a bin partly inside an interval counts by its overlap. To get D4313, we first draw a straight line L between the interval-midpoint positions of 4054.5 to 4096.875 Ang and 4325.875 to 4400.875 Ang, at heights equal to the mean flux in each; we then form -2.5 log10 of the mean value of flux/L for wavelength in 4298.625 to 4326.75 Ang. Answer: 0.24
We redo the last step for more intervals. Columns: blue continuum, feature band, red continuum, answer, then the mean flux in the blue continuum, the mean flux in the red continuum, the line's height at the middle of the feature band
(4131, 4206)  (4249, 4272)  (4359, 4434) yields 0.07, 18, 20.1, 18.9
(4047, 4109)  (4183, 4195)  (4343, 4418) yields 0.02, 17.6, 19.8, 18.4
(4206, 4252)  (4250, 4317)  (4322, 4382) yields 0.18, 18.5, 19.8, 19.1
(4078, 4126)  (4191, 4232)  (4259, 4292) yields -0.03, 18.8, 17.3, 17.8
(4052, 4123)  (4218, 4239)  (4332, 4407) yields 0.06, 18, 19.5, 18.8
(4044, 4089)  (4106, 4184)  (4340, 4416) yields -0.05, 16.9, 19.6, 17.6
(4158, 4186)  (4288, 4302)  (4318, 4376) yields 0.26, 18.2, 20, 19.5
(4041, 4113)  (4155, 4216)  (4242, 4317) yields -0.08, 17.5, 16.5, 17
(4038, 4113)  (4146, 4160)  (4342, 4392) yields 0.02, 17.7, 19.8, 18.2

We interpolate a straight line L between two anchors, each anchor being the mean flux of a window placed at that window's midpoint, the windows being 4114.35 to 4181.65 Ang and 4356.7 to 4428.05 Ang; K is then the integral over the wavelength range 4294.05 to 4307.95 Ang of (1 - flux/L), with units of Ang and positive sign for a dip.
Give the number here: 3.9 Ang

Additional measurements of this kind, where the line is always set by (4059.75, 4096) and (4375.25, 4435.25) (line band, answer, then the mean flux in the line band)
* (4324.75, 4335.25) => 0.6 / 18.3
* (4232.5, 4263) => 1.3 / 18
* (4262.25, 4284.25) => 1.4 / 17.7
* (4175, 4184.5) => 0.5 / 17.5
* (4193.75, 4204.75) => 0.8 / 17.2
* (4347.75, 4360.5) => -0.6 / 20.3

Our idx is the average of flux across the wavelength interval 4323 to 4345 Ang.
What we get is 18.1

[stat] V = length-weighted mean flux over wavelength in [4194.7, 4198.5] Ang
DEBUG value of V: 18.2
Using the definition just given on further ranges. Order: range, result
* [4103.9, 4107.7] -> 17.6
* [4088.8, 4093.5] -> 21.4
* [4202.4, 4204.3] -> 15.3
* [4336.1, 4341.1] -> 17.9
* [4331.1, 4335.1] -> 21.4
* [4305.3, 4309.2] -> 13.2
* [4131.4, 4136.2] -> 16.2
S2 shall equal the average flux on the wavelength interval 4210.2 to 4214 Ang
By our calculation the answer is 19.9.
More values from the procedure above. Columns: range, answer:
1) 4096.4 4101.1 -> 17.9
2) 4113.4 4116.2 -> 20.5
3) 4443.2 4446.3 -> 21.1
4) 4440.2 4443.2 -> 22.1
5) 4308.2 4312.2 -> 11.2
